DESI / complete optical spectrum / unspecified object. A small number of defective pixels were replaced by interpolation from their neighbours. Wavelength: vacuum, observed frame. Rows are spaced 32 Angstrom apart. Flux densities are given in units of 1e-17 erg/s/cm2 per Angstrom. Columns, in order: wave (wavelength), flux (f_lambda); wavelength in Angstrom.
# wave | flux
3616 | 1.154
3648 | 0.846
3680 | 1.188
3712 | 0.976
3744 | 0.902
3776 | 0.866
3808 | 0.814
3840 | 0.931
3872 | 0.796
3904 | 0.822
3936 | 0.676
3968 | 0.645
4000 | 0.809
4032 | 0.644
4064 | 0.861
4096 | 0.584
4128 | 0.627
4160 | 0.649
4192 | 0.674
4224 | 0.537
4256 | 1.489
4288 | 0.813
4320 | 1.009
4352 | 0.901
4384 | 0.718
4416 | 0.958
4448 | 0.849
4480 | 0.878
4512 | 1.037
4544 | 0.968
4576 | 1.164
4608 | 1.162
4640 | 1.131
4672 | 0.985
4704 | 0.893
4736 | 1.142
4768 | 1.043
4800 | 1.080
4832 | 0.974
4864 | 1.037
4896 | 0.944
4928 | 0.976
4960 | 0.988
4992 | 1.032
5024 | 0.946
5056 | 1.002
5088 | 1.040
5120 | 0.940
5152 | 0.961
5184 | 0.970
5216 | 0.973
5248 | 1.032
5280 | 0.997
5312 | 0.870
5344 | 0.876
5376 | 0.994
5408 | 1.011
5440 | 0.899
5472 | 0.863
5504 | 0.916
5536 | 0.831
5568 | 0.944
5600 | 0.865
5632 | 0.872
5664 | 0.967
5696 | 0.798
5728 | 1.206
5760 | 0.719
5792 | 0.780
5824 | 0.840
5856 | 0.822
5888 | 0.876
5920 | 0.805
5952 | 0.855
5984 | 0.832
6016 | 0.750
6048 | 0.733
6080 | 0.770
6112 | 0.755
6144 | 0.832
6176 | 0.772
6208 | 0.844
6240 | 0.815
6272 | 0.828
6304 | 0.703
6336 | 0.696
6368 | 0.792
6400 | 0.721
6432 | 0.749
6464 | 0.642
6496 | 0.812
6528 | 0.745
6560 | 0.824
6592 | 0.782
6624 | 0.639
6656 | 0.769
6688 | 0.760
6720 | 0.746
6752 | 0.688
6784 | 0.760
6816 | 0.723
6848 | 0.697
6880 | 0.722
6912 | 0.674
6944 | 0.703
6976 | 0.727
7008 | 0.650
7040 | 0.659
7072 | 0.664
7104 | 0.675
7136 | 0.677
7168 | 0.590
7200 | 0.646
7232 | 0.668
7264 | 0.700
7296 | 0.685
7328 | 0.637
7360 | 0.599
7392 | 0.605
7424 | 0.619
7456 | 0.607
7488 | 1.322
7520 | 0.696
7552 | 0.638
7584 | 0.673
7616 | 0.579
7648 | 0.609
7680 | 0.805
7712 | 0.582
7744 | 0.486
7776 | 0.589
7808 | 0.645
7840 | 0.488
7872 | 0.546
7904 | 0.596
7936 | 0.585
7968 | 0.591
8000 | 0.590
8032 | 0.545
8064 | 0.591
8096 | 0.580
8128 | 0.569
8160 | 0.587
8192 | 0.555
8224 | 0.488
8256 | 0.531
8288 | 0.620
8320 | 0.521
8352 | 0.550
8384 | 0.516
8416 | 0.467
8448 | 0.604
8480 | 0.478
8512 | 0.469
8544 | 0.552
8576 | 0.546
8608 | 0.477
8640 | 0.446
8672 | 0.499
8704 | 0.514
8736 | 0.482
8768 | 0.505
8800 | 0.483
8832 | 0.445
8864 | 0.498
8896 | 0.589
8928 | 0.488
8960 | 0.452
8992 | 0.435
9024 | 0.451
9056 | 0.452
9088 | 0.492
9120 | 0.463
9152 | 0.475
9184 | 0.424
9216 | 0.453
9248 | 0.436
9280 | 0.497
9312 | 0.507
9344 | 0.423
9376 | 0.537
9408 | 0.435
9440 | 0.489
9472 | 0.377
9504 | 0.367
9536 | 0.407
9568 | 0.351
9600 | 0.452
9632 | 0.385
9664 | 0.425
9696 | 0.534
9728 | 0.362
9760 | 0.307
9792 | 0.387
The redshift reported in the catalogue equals 0.143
